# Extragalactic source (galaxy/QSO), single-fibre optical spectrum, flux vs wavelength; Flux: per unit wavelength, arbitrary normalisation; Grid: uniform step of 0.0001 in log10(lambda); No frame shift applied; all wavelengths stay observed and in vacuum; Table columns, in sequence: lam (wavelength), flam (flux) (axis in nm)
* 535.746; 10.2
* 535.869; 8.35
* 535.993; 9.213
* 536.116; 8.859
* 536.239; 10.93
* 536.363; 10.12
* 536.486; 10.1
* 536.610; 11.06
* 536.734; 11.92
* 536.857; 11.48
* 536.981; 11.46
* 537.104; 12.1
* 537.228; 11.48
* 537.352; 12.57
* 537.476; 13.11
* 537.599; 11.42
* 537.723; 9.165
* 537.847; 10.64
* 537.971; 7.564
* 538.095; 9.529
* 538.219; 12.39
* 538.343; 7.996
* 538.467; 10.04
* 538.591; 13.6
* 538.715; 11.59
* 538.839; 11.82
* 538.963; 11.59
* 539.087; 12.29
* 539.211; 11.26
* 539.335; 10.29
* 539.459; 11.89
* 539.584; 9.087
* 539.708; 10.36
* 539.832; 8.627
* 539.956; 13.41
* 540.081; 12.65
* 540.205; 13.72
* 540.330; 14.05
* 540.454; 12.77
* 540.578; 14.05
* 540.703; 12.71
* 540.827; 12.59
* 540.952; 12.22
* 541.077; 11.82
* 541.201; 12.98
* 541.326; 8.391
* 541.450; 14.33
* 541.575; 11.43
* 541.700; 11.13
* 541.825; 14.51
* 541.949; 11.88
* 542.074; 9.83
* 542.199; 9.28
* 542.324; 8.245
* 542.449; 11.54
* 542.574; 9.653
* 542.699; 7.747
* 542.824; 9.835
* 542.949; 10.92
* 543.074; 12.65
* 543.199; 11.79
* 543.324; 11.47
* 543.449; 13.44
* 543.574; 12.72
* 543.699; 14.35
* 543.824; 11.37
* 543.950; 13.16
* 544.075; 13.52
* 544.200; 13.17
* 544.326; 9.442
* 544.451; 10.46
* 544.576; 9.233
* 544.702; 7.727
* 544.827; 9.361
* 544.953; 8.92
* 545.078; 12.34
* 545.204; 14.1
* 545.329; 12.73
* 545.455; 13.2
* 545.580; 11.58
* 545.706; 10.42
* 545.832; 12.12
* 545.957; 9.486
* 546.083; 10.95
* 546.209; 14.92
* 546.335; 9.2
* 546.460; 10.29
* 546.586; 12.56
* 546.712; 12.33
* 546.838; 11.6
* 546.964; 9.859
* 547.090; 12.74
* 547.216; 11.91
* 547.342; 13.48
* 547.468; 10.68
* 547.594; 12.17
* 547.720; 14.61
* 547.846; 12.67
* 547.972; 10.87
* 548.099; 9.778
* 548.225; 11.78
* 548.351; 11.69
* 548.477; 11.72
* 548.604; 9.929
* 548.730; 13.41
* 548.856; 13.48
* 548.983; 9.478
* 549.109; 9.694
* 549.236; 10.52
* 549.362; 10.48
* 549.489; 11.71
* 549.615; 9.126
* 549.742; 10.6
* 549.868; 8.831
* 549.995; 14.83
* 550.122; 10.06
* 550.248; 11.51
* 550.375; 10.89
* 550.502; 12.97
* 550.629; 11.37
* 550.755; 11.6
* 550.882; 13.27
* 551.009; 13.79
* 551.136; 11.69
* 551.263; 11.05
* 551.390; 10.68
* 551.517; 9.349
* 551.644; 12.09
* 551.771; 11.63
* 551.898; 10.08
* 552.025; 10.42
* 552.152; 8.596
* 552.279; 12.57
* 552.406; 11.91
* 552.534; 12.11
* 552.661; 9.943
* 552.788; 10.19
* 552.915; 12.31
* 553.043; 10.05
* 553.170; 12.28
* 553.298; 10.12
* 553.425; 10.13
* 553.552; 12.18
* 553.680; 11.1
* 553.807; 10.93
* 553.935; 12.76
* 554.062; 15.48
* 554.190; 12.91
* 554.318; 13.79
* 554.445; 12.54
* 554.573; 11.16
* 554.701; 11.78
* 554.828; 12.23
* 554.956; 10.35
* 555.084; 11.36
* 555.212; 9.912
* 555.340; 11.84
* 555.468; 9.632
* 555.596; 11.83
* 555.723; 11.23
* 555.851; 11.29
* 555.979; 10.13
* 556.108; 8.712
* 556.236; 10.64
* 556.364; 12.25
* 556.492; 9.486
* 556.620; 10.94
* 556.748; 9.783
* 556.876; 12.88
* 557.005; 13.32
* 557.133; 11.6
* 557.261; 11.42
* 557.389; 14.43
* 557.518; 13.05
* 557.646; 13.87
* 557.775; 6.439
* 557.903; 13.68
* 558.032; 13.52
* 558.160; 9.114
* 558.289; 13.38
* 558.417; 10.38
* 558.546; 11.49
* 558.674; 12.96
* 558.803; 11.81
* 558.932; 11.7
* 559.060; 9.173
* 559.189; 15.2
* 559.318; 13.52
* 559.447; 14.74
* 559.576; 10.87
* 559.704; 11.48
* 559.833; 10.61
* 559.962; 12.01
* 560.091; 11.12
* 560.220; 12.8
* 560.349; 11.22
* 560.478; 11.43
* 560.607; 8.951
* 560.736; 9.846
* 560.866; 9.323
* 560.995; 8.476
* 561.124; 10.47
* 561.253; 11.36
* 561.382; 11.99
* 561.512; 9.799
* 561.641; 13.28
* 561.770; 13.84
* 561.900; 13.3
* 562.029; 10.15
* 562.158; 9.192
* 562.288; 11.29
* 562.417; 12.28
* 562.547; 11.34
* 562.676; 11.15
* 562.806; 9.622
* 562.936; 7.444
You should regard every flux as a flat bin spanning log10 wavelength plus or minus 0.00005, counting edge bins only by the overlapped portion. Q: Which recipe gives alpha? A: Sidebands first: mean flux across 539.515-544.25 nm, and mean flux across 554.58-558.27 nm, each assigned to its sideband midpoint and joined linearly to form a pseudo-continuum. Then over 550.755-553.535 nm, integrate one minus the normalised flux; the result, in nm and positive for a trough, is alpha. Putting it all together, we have 0.07 nm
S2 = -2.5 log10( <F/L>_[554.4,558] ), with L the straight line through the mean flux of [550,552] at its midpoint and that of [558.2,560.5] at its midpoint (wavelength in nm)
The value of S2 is 0.04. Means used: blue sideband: 11.5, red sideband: 12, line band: 11.4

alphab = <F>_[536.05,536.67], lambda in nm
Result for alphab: 10.2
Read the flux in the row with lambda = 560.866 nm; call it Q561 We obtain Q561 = 9.323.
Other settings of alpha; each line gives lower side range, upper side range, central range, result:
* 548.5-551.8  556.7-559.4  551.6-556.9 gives 0.20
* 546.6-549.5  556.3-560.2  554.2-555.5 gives 0.03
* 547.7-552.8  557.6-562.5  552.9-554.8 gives -0.10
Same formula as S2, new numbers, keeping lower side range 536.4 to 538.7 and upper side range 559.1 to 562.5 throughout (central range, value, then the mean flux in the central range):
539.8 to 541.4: -0.13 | 12.4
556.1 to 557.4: 0.00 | 11.4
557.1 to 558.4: -0.06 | 12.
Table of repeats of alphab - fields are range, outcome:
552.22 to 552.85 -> 11.3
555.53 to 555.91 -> 11.5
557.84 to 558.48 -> 12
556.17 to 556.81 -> 10.6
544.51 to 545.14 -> 9.52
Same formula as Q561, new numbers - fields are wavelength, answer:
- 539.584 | 9.087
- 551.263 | 11.05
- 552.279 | 12.57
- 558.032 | 13.52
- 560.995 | 8.476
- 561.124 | 10.47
